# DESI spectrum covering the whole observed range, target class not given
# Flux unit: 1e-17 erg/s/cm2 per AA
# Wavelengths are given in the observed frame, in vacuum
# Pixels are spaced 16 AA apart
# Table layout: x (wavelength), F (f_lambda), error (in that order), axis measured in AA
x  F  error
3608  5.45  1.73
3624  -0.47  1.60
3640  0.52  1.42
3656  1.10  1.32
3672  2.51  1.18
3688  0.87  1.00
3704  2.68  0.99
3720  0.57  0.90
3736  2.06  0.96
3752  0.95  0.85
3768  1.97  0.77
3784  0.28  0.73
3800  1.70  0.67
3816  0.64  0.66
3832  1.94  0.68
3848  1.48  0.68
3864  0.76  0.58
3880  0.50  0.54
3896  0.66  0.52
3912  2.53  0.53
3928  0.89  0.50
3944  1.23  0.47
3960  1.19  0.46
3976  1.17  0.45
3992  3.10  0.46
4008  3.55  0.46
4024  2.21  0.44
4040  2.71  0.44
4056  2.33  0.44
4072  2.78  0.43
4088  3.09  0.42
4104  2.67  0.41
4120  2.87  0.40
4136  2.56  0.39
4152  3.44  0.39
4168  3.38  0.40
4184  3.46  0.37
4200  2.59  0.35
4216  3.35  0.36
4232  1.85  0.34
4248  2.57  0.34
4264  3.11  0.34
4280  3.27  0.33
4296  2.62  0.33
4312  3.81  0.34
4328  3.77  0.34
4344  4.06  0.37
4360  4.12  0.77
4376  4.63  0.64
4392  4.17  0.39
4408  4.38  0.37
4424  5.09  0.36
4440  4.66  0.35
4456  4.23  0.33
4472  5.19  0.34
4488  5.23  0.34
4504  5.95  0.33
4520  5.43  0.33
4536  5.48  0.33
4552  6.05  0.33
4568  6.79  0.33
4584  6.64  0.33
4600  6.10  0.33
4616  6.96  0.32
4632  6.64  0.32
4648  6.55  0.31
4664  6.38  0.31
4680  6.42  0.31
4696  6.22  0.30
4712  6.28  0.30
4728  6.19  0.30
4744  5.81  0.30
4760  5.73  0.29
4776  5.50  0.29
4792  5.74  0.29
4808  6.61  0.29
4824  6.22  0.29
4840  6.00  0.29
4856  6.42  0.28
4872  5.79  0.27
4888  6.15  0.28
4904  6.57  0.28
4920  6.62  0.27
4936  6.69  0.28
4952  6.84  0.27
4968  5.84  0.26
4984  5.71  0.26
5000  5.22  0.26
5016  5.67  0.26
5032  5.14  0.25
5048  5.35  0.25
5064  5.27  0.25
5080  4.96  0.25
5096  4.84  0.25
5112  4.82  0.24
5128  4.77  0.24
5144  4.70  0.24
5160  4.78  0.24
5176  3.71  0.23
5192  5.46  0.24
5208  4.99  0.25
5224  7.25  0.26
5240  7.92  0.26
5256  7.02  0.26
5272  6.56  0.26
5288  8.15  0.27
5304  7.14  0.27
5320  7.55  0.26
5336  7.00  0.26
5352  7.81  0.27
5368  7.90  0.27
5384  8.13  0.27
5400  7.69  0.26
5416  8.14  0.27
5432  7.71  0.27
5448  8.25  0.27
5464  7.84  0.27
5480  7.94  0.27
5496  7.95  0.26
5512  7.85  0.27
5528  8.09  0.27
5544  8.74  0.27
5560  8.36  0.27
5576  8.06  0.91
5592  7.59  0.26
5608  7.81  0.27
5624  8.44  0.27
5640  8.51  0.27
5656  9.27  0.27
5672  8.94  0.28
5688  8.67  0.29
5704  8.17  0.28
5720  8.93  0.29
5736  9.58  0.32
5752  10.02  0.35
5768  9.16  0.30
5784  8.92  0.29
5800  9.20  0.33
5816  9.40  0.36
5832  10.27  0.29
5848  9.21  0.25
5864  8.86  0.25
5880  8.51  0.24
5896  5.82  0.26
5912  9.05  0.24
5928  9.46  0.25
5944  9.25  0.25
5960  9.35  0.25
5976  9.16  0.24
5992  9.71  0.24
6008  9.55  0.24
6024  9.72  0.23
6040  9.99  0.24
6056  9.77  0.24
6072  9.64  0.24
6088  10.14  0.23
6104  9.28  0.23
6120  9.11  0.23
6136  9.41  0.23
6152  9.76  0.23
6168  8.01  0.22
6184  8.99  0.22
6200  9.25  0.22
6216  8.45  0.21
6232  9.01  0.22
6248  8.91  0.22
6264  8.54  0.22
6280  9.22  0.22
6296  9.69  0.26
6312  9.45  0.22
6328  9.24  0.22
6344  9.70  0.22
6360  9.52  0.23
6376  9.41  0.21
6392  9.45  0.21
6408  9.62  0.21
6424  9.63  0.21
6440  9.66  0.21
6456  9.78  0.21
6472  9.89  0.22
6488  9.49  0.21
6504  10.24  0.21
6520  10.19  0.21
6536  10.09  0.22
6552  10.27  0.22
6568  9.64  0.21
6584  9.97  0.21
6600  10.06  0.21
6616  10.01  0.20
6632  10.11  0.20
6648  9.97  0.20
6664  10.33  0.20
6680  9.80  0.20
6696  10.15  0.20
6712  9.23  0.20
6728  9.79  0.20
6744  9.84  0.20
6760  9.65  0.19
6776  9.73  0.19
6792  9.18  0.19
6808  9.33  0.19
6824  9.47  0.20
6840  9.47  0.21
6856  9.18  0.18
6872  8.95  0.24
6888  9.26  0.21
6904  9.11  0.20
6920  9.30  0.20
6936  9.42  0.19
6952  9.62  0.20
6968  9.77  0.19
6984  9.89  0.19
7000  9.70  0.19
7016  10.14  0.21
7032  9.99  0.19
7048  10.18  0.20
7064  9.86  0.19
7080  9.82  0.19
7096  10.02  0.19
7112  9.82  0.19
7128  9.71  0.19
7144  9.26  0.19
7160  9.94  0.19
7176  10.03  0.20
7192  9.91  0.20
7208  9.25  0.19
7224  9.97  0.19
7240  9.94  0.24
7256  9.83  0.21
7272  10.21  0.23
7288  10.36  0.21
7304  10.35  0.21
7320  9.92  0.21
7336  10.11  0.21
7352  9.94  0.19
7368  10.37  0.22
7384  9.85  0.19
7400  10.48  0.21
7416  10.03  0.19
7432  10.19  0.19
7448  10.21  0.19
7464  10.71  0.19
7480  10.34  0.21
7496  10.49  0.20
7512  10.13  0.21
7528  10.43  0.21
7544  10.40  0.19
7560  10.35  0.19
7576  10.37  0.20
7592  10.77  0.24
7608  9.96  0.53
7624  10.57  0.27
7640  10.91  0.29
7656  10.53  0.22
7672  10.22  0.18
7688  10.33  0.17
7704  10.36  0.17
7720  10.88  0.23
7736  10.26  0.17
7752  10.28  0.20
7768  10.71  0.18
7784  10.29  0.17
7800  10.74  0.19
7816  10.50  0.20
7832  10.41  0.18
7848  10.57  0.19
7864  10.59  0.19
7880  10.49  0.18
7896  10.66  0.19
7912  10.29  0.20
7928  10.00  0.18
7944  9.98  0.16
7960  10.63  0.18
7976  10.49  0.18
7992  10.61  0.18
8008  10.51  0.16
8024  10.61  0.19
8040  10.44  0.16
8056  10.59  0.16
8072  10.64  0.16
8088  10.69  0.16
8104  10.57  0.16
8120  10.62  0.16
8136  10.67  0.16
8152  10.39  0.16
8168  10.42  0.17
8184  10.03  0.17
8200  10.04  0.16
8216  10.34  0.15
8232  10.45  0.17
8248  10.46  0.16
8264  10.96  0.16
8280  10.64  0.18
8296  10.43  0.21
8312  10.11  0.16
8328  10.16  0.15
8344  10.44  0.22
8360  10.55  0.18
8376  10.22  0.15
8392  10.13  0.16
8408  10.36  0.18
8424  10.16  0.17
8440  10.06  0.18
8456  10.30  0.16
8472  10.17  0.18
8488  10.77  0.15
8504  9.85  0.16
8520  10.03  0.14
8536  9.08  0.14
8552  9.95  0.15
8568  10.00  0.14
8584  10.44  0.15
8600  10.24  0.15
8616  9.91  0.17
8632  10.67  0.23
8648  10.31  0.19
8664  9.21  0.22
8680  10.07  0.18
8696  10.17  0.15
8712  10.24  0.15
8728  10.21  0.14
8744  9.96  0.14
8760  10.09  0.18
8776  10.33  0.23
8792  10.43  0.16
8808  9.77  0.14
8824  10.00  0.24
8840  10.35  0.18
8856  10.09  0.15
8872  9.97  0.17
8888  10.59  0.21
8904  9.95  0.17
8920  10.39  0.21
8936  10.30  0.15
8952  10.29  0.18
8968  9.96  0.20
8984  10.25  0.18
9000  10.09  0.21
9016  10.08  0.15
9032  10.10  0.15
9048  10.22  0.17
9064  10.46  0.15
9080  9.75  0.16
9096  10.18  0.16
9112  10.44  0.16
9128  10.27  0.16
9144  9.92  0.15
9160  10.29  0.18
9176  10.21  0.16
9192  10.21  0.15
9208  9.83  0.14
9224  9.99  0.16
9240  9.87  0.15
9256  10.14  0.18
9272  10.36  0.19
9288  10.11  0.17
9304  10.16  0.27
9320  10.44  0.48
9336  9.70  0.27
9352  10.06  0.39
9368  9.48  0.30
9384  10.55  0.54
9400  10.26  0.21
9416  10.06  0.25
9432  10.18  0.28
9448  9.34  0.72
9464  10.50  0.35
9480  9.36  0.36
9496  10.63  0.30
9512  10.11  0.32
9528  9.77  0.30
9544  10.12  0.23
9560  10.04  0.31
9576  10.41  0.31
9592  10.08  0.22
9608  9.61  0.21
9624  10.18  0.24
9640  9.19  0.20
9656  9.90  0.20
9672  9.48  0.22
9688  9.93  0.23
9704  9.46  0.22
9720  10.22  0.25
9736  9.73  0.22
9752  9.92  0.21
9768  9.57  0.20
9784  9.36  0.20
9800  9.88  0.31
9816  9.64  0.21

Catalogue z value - 0.00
